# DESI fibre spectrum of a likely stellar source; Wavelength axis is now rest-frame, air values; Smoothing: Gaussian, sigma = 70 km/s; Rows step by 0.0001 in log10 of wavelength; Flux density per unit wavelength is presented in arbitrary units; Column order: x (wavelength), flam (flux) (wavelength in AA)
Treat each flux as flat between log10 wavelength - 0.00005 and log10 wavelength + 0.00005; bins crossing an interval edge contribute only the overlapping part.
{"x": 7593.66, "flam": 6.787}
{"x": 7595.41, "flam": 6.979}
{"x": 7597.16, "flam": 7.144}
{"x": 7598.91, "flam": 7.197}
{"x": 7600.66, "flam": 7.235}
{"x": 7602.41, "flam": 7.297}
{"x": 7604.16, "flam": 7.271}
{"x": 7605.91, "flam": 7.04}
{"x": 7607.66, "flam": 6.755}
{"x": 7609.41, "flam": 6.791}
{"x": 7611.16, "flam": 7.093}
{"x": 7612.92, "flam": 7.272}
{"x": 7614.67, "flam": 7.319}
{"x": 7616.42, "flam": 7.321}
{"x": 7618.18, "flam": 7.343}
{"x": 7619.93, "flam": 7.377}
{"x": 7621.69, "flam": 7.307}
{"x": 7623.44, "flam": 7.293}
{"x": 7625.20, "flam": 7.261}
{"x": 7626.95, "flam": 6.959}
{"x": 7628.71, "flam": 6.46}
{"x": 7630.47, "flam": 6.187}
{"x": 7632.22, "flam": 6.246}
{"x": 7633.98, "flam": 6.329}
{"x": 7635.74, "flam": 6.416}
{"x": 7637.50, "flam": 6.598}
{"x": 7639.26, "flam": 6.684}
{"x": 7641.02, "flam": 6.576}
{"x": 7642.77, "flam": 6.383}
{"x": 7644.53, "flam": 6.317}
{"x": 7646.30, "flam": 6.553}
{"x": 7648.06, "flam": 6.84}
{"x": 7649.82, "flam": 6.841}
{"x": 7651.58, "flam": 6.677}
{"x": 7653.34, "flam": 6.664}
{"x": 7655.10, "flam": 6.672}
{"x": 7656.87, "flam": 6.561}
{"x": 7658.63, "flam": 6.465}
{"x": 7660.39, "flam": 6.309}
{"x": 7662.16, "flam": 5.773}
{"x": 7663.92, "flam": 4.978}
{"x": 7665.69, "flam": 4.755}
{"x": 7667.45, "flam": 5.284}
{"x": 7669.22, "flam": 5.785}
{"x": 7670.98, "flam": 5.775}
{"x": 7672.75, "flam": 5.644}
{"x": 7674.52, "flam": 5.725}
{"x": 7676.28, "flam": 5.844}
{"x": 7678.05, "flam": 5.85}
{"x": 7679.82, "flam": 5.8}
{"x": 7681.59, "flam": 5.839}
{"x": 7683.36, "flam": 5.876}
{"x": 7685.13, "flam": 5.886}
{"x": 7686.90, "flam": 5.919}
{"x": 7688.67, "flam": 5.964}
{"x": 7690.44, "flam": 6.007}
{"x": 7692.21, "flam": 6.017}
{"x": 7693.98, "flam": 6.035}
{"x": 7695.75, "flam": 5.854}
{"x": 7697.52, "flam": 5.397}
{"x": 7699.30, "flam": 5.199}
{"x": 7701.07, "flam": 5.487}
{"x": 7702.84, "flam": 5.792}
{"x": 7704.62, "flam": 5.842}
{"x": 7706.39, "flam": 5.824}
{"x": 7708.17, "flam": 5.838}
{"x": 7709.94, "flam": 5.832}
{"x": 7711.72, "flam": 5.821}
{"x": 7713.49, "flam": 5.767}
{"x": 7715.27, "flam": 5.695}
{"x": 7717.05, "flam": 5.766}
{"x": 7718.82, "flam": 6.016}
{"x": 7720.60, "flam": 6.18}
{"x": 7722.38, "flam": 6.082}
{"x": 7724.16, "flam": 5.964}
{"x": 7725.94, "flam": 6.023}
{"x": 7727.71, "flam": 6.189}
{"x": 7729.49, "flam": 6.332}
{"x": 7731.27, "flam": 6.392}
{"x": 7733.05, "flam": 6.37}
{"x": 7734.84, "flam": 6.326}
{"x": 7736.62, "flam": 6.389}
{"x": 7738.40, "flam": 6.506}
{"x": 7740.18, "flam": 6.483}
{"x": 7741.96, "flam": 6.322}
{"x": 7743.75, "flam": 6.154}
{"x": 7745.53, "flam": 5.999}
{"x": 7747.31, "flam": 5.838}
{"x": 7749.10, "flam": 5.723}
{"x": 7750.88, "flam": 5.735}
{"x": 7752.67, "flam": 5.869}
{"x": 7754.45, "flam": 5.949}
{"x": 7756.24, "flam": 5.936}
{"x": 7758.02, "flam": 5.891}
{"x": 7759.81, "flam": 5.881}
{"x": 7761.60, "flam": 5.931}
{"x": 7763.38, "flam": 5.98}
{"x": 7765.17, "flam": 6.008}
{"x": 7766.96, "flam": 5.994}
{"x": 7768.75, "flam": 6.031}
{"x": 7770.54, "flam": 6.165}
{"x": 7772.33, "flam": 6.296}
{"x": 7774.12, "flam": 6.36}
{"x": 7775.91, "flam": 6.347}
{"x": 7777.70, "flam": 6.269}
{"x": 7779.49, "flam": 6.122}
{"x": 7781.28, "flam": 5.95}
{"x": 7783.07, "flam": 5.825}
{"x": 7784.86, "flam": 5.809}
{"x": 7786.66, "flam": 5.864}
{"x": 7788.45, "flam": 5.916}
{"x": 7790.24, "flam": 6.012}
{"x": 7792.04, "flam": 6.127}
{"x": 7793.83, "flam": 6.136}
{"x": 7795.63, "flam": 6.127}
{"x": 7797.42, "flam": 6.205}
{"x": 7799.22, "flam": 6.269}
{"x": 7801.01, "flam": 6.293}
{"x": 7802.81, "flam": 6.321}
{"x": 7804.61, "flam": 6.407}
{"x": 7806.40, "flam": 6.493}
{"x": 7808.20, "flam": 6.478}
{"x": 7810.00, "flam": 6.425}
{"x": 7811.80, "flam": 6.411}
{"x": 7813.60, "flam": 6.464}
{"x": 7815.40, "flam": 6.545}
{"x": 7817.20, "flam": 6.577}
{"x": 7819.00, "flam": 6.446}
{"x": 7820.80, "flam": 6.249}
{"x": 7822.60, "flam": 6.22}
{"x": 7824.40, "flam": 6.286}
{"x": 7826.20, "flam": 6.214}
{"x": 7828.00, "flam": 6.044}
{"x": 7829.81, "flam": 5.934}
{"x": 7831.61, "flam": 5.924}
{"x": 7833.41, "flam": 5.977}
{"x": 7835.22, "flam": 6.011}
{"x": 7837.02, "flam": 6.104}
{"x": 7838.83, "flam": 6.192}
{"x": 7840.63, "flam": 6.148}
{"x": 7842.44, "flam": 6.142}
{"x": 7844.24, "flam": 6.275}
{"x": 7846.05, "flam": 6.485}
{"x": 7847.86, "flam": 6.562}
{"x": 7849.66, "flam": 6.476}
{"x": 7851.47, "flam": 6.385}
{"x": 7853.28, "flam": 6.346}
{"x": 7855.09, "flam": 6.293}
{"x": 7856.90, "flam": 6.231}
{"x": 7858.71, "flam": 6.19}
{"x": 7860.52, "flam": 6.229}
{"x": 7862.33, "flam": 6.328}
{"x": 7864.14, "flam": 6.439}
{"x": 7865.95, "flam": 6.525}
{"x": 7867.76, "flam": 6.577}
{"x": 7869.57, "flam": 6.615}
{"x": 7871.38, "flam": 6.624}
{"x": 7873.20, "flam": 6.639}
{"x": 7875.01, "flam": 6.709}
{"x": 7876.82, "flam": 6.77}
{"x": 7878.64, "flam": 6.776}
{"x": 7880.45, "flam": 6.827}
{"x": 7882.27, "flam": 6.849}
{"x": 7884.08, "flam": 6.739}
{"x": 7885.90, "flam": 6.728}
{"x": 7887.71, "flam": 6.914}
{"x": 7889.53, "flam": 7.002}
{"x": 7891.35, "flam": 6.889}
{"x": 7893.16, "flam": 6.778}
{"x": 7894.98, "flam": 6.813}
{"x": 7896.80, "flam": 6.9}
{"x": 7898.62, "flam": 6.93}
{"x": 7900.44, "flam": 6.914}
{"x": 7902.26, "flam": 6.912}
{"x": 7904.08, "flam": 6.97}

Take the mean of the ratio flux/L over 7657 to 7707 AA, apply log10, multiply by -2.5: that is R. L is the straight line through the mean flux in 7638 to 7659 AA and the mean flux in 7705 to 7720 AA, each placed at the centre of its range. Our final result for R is 0.08 mag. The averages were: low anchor 6.61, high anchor 5.83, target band 5.76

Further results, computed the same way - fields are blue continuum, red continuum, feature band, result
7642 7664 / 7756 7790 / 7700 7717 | 0.089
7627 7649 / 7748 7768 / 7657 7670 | 0.124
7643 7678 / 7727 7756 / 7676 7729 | 0.047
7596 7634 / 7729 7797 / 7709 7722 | 0.091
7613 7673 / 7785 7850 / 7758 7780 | 0.035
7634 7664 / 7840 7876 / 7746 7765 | 0.098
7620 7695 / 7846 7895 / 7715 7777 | 0.051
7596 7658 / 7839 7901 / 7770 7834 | 0.076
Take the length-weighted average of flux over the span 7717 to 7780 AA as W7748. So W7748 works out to 6.11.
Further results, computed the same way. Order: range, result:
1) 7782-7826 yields 6.24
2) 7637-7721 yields 5.98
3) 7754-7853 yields 6.18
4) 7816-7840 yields 6.17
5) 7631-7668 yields 6.29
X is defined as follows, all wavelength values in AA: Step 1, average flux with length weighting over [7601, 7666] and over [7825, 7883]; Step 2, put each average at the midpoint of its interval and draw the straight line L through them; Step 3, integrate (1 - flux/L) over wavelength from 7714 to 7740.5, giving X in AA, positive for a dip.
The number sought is 1.57 AA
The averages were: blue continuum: 6.7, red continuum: 6.37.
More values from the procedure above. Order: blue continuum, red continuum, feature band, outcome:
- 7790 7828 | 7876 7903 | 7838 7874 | 1.3 AA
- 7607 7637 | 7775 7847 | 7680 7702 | 2.9 AA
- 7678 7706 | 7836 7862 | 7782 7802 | 0.2 AA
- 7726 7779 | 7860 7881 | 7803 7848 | 1.0 AA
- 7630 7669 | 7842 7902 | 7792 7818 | 0.6 AA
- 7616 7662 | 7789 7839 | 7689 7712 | 2.7 AA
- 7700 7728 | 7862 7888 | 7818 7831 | 0.5 AA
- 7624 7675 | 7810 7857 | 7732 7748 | 0.0 AA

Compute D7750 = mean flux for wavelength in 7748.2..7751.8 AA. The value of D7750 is 5.72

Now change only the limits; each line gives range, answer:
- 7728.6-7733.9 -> 6.36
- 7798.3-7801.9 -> 6.28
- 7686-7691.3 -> 5.96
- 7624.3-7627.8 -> 7.12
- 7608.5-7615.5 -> 7.12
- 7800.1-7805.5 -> 6.34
